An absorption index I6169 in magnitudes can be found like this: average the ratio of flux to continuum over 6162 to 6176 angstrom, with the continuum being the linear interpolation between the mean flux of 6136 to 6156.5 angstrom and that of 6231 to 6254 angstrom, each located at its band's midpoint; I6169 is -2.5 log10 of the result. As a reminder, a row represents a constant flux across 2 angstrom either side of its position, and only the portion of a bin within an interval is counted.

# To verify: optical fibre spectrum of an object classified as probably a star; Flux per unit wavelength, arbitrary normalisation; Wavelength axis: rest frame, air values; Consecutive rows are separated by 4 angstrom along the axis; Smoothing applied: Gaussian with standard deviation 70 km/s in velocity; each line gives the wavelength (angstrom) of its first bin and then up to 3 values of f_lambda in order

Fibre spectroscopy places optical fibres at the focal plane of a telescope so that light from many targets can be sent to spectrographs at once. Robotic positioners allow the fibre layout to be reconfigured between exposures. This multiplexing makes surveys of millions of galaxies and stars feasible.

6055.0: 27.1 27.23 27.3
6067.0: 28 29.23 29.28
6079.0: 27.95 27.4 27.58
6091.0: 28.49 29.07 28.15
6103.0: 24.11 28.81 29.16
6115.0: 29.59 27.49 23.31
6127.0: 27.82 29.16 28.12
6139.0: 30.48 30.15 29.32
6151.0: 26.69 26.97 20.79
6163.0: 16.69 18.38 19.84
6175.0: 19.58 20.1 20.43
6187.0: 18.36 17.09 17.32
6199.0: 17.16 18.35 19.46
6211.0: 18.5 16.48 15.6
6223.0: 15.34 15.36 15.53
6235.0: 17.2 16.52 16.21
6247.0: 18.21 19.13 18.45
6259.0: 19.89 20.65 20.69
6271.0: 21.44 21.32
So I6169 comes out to 0.36 mag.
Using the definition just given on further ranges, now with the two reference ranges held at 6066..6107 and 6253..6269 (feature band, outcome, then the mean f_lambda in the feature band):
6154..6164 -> 0.15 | 21.4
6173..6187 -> 0.19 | 19.8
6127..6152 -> -0.14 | 29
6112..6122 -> -0.06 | 28.1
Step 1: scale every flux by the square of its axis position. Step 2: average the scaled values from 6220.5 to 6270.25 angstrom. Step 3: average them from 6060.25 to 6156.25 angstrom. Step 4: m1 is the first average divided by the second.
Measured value 0.66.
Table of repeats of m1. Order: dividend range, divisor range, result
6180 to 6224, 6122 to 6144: 0.64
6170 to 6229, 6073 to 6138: 0.66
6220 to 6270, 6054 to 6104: 0.67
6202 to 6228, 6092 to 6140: 0.63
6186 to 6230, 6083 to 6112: 0.64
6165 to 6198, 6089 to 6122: 0.69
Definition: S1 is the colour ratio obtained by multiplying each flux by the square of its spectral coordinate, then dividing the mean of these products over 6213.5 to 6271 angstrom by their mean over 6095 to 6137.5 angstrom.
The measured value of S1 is 0.67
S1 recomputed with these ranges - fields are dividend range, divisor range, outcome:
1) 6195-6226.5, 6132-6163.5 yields 0.66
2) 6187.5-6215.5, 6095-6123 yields 0.67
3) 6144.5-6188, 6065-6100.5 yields 0.79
